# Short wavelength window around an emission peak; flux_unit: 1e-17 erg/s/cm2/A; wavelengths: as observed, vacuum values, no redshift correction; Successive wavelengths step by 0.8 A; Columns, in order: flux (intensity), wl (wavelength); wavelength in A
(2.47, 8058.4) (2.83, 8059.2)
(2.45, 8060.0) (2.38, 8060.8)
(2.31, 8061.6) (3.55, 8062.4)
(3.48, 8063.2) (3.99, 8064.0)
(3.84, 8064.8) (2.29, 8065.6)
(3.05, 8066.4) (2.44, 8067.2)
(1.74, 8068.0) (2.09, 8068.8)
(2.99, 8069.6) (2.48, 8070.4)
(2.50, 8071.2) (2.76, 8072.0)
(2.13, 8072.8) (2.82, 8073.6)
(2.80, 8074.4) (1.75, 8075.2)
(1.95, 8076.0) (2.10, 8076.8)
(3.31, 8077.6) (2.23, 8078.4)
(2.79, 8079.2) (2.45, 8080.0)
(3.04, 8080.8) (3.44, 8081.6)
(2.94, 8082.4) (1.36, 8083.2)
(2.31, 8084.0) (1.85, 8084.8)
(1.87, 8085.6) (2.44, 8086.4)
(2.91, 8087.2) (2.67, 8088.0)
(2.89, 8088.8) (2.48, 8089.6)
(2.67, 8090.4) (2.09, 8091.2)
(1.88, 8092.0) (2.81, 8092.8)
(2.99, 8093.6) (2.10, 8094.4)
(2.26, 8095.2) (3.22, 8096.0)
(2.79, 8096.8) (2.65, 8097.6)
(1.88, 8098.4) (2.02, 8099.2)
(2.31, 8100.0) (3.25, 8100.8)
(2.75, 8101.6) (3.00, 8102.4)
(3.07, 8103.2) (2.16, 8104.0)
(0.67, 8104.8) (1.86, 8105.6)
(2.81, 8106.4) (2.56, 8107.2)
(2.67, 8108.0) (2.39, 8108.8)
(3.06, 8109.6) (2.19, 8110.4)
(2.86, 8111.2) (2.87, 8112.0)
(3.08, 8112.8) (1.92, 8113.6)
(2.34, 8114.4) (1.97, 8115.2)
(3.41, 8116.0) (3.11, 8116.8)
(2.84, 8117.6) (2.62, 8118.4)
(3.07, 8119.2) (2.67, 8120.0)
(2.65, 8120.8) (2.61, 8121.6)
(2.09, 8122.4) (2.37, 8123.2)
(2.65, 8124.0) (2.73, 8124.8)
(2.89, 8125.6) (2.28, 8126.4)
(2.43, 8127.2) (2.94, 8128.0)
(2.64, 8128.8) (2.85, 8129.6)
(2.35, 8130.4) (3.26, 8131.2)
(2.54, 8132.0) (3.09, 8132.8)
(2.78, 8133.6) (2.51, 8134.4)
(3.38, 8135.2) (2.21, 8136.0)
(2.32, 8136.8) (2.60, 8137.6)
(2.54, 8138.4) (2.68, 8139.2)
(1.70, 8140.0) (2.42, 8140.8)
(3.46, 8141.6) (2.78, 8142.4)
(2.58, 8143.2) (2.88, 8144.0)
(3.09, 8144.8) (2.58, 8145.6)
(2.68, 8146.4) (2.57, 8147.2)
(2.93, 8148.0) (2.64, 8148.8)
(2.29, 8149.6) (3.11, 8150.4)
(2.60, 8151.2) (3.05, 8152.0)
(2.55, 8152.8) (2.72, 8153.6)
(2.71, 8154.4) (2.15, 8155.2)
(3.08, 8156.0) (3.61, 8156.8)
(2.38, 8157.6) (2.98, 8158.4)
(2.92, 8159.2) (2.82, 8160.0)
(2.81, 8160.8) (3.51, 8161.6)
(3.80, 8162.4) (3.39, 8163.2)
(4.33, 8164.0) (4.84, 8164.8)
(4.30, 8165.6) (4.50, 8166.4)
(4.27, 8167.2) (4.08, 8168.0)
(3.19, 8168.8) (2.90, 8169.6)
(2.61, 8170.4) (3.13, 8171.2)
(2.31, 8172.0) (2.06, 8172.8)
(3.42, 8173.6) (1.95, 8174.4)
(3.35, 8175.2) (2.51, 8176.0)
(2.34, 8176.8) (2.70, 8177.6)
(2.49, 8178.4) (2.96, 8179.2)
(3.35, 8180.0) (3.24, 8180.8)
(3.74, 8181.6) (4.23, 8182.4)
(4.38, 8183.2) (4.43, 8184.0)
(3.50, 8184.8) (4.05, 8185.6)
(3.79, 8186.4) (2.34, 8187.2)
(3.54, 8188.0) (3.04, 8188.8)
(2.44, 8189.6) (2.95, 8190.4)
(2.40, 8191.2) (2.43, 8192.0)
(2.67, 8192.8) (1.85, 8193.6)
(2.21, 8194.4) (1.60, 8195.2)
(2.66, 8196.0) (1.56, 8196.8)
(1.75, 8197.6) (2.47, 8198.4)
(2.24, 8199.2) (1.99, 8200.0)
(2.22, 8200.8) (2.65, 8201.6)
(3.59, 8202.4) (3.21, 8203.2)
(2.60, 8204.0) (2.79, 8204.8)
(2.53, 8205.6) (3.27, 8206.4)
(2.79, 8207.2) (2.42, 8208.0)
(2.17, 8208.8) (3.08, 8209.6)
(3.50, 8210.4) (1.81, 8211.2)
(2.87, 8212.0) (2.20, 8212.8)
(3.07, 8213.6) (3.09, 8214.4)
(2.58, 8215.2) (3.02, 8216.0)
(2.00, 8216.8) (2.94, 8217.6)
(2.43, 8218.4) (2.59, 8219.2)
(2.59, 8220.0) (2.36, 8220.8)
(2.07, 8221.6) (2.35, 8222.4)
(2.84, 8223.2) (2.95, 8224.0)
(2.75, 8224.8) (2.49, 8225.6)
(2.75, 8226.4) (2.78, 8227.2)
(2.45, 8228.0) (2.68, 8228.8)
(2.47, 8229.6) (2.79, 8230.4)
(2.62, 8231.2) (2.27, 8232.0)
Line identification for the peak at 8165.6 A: [S II]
